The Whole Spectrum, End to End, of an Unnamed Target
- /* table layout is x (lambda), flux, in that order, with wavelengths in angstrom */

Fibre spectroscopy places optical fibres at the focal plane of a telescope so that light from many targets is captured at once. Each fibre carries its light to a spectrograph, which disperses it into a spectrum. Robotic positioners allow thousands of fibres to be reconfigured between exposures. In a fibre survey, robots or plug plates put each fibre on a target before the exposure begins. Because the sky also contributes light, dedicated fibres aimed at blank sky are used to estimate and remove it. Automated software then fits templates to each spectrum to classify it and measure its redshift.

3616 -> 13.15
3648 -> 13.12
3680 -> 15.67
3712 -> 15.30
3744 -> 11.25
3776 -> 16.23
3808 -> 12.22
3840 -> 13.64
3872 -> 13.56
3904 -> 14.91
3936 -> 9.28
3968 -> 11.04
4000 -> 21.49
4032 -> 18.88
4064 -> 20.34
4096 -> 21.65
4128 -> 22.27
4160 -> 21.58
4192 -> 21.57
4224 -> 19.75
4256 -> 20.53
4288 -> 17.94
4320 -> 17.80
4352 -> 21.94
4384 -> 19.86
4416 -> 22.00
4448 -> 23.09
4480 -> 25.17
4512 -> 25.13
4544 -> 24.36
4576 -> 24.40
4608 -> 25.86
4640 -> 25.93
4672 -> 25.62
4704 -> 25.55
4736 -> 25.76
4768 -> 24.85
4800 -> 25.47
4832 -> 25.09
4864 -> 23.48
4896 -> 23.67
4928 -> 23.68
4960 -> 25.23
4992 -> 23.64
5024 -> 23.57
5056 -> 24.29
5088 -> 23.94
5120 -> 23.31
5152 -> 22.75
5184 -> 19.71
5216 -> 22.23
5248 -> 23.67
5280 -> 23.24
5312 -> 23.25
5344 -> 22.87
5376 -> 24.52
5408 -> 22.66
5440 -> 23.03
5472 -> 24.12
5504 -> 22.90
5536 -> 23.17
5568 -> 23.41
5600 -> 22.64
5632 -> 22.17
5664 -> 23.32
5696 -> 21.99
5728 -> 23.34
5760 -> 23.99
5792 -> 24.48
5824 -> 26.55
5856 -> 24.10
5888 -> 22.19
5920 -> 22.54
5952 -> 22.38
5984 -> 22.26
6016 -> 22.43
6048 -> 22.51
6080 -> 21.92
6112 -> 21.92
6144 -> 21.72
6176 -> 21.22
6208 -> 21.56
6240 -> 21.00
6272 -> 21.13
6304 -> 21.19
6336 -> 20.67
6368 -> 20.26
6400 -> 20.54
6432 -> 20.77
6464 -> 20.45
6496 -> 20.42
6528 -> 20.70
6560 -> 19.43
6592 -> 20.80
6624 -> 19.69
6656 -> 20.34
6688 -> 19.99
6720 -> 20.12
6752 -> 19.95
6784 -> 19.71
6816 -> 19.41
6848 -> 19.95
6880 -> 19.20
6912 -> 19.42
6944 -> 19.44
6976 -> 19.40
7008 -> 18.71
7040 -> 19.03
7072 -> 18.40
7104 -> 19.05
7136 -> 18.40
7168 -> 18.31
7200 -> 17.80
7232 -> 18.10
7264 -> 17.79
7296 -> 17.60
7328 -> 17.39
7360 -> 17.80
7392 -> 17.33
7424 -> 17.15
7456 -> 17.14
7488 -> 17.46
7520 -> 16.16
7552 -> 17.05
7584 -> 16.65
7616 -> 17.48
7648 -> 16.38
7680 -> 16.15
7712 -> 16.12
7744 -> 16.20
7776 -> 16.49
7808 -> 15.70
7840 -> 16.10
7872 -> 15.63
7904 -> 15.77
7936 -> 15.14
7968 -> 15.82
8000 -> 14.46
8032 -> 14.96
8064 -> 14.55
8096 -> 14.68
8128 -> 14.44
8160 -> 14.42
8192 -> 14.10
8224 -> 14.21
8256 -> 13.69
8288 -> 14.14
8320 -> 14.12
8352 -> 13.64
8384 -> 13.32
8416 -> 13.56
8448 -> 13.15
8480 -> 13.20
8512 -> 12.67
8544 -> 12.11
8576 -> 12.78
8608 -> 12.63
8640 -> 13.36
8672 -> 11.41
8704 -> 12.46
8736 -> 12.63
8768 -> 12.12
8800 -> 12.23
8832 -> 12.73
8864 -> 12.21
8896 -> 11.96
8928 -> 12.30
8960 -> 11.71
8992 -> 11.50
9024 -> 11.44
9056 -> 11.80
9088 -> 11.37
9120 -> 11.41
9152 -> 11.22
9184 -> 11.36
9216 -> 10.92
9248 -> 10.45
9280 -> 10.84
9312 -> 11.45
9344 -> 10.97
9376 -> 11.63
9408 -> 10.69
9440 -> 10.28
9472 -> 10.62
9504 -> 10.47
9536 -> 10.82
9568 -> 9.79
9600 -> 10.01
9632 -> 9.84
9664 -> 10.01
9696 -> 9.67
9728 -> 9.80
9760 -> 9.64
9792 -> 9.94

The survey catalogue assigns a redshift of 0.000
